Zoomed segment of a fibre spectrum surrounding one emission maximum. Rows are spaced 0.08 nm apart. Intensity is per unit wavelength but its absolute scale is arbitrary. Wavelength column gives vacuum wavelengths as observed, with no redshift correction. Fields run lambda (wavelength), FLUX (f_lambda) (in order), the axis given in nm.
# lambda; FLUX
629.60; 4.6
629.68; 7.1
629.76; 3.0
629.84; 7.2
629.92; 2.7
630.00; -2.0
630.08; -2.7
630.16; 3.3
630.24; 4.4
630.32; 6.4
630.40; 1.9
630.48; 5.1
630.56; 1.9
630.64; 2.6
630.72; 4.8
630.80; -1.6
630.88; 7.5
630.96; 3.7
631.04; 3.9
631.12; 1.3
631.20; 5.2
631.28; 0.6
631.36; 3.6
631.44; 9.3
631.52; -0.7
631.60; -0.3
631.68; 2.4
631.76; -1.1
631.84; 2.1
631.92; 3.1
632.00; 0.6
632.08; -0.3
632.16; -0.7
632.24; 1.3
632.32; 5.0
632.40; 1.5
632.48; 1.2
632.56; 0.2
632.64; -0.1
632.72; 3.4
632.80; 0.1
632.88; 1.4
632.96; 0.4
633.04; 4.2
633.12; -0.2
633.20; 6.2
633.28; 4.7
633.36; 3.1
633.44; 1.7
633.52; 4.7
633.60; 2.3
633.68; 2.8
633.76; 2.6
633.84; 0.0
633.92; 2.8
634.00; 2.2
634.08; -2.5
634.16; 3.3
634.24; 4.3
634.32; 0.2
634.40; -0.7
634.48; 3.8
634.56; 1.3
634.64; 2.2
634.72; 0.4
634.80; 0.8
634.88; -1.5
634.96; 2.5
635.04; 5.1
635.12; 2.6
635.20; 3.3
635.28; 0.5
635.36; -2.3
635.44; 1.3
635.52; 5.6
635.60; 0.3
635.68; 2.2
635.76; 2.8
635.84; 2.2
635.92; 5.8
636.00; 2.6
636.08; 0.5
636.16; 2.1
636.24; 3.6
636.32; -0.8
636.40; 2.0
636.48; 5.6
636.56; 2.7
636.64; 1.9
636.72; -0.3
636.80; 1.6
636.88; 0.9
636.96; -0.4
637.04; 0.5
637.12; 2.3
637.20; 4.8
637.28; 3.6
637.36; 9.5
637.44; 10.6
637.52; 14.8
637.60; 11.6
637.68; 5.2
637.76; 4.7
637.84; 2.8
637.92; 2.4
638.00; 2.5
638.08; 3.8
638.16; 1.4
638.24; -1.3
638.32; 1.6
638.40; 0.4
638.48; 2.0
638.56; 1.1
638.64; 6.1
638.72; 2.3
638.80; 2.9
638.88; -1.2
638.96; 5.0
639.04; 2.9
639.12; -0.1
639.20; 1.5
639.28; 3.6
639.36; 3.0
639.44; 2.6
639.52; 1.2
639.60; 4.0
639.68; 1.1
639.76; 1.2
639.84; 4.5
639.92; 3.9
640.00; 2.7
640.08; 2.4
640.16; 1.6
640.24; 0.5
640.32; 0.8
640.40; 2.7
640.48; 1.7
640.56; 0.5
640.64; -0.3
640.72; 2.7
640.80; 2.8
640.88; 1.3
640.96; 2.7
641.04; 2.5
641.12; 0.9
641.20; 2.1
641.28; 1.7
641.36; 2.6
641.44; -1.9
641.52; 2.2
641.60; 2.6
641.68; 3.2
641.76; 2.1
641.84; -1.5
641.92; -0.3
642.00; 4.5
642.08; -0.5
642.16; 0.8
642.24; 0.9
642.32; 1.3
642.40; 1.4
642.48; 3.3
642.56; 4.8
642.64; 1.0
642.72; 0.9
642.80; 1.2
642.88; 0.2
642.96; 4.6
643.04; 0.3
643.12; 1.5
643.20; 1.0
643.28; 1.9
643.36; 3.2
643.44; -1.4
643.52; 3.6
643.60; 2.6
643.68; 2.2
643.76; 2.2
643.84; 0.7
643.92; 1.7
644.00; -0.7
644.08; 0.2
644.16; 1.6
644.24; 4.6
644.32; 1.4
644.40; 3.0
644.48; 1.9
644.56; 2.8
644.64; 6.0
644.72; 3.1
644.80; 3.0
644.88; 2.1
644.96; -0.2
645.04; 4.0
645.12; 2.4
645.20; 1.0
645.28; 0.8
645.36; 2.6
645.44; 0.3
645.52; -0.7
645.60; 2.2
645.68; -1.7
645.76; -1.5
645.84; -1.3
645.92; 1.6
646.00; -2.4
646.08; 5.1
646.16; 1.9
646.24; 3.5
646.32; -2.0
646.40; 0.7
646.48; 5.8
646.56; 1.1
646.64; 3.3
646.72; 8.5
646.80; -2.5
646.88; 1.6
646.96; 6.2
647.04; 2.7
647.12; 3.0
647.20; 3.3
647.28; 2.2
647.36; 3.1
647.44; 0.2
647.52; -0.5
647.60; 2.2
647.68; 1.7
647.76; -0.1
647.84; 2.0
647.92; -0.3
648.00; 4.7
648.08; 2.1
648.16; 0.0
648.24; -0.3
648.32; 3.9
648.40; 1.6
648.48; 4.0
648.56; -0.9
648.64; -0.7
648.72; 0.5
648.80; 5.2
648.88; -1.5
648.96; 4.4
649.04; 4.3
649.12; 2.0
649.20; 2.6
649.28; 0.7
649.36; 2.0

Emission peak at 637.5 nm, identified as [O III]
